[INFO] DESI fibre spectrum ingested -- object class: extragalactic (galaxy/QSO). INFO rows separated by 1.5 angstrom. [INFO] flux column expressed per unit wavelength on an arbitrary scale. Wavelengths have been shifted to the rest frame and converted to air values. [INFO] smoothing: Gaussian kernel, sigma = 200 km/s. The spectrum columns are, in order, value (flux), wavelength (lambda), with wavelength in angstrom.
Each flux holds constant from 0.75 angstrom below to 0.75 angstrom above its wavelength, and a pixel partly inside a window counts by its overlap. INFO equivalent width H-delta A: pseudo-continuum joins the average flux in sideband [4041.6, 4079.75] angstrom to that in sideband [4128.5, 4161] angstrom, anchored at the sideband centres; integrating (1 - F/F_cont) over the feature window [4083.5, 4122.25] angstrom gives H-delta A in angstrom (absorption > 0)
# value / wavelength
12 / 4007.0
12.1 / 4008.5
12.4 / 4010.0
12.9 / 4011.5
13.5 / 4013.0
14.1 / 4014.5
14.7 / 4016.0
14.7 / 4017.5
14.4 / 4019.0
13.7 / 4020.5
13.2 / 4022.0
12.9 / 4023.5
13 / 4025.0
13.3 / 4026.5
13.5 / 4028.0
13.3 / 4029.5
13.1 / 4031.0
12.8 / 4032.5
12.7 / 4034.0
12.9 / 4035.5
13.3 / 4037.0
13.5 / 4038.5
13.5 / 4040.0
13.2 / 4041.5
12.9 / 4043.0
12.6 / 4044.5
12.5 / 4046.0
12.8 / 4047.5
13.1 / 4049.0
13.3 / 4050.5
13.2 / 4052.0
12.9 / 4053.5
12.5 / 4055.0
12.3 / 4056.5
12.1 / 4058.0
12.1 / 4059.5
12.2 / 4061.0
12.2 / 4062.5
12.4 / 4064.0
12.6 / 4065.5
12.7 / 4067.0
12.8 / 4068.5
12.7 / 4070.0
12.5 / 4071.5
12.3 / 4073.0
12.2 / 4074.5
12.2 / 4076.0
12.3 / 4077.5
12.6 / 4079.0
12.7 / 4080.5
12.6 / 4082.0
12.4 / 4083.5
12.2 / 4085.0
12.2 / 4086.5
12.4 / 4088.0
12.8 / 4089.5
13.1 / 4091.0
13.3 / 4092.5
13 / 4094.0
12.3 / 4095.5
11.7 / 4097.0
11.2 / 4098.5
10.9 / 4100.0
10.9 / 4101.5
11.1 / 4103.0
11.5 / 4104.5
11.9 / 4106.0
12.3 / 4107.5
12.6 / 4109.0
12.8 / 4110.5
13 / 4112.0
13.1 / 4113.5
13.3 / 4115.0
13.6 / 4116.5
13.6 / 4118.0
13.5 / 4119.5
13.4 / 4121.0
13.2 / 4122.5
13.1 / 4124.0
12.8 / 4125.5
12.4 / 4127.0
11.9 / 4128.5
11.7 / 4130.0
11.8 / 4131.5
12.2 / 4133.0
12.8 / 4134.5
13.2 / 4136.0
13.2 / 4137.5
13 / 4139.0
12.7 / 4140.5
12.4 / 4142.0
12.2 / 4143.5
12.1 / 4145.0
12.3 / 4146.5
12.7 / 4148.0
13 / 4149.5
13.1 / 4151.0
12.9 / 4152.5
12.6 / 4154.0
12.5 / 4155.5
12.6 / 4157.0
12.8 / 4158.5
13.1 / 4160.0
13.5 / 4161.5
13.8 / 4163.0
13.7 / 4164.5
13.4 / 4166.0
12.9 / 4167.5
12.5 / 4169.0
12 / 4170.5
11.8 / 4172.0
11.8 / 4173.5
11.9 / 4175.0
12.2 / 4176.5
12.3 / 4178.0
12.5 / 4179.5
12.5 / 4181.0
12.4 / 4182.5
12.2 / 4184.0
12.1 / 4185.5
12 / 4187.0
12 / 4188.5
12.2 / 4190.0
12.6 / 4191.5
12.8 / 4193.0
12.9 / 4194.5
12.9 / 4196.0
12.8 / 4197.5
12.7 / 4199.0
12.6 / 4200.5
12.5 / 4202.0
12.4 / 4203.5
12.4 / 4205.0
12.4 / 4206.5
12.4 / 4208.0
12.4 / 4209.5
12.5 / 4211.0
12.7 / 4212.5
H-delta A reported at 0.3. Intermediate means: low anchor 12.6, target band 12.5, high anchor 12.6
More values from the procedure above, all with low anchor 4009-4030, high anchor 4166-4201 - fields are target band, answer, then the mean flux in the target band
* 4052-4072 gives 1.13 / 12.5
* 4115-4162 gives -0.26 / 12.8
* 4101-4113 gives 0.80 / 12.1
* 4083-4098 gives 0.60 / 12.5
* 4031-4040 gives 0.22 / 13.1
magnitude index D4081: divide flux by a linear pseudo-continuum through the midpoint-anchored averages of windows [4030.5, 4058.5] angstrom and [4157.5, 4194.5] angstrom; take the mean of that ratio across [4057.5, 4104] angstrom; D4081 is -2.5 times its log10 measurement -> 0.05 mag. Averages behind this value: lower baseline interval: 12.9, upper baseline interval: 12.5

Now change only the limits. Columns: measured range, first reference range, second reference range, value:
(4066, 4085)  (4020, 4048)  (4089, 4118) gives 0.01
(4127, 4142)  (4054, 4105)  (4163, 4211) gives -0.01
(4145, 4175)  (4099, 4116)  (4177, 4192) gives -0.05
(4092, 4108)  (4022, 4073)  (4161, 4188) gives 0.08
